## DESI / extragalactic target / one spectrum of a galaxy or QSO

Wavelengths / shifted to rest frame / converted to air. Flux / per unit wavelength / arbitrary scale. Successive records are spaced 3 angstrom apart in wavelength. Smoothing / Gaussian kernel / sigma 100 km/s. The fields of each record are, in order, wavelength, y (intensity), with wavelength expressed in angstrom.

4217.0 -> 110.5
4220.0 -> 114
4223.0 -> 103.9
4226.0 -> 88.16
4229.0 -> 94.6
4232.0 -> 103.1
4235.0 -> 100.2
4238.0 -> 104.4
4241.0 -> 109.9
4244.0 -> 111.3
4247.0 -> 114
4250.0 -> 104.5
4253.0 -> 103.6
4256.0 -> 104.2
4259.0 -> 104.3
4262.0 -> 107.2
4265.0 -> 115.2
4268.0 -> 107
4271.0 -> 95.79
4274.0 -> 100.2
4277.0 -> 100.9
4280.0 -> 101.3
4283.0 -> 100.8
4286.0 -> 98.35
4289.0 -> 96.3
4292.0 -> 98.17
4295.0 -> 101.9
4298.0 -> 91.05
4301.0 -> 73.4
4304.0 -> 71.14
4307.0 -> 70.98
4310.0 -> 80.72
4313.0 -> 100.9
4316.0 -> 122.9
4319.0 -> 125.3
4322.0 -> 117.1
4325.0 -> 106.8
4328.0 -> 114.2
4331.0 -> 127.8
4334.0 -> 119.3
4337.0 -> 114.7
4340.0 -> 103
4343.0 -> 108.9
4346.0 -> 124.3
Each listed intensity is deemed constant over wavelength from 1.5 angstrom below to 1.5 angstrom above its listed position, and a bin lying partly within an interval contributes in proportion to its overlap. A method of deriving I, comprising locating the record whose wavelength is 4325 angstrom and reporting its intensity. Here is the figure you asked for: 106.8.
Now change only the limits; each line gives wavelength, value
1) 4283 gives 100.8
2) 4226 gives 88.16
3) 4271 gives 95.79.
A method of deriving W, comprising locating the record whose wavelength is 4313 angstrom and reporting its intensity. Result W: 100.9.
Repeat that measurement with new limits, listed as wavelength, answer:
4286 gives 98.35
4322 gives 117.1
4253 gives 103.6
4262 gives 107.2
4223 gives 103.9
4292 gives 98.17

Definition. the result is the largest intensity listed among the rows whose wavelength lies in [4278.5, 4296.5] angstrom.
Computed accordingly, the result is 101.9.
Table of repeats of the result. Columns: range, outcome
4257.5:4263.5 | 107.2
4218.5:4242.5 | 114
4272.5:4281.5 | 101.3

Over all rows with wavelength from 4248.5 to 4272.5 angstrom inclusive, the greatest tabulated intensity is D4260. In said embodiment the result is 115.2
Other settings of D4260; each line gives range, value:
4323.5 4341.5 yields 127.8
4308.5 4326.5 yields 125.3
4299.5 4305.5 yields 73.4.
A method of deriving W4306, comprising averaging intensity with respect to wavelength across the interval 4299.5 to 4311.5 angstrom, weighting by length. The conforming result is 74.1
